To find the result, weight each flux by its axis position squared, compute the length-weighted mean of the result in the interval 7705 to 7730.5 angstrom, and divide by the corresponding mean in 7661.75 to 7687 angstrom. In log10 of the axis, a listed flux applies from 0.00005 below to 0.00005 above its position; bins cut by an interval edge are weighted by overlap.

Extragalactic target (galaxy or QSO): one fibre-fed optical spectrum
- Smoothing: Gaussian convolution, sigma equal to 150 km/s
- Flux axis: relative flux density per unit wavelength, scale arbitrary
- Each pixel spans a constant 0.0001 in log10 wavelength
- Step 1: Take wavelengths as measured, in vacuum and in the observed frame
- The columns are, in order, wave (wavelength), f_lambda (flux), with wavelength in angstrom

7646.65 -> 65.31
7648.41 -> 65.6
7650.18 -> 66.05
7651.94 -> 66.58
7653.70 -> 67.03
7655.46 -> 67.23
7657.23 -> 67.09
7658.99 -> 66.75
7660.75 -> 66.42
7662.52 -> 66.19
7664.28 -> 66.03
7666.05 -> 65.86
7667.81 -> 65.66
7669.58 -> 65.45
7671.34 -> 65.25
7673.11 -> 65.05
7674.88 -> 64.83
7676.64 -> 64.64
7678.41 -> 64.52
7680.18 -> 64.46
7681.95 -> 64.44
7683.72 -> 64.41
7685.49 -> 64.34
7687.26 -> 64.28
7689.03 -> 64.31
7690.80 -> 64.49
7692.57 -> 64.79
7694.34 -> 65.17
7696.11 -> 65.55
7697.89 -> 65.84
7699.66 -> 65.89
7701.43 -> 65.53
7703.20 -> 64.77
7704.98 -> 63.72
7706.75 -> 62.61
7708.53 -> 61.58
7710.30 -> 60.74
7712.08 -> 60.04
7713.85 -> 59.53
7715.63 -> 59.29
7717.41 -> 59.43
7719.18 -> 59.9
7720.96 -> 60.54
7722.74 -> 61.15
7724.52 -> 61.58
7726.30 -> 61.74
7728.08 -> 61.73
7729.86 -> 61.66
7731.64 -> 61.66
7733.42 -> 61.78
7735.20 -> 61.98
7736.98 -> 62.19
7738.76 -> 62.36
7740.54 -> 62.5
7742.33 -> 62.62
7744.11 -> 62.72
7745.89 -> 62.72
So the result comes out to 0.95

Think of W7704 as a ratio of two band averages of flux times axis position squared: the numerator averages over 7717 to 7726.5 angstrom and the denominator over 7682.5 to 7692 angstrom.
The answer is 1.0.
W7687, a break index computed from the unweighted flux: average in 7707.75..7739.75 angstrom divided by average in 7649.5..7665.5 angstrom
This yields 0.92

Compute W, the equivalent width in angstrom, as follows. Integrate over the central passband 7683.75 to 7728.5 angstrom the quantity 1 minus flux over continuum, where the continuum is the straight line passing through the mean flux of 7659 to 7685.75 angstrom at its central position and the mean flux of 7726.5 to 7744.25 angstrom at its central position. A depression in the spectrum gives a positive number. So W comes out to 0.5 angstrom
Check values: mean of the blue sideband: 65.2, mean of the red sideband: 62.1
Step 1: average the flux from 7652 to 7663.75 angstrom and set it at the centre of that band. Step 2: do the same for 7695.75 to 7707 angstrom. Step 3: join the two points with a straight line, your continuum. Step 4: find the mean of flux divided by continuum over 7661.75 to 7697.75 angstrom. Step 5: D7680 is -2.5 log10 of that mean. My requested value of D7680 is 0.01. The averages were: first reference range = 66.8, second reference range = 64.9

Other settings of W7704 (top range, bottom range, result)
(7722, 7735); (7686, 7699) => 0.96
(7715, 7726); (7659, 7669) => 0.93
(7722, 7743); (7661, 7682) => 0.96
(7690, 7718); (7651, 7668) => 0.96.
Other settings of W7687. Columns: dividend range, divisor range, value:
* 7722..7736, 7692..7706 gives 0.95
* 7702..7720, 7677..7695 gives 0.95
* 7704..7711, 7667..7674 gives 0.95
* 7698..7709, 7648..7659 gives 0.96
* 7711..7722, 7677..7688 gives 0.93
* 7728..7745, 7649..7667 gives 0.93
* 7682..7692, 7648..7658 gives 0.97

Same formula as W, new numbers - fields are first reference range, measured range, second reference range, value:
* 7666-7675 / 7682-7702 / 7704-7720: -0.62 angstrom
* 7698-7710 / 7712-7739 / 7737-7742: 0.85 angstrom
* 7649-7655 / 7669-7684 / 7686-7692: 0.08 angstrom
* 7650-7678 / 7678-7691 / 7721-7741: 0.06 angstrom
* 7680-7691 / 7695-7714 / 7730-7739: 0.01 angstrom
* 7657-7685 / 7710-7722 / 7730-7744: 0.63 angstrom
